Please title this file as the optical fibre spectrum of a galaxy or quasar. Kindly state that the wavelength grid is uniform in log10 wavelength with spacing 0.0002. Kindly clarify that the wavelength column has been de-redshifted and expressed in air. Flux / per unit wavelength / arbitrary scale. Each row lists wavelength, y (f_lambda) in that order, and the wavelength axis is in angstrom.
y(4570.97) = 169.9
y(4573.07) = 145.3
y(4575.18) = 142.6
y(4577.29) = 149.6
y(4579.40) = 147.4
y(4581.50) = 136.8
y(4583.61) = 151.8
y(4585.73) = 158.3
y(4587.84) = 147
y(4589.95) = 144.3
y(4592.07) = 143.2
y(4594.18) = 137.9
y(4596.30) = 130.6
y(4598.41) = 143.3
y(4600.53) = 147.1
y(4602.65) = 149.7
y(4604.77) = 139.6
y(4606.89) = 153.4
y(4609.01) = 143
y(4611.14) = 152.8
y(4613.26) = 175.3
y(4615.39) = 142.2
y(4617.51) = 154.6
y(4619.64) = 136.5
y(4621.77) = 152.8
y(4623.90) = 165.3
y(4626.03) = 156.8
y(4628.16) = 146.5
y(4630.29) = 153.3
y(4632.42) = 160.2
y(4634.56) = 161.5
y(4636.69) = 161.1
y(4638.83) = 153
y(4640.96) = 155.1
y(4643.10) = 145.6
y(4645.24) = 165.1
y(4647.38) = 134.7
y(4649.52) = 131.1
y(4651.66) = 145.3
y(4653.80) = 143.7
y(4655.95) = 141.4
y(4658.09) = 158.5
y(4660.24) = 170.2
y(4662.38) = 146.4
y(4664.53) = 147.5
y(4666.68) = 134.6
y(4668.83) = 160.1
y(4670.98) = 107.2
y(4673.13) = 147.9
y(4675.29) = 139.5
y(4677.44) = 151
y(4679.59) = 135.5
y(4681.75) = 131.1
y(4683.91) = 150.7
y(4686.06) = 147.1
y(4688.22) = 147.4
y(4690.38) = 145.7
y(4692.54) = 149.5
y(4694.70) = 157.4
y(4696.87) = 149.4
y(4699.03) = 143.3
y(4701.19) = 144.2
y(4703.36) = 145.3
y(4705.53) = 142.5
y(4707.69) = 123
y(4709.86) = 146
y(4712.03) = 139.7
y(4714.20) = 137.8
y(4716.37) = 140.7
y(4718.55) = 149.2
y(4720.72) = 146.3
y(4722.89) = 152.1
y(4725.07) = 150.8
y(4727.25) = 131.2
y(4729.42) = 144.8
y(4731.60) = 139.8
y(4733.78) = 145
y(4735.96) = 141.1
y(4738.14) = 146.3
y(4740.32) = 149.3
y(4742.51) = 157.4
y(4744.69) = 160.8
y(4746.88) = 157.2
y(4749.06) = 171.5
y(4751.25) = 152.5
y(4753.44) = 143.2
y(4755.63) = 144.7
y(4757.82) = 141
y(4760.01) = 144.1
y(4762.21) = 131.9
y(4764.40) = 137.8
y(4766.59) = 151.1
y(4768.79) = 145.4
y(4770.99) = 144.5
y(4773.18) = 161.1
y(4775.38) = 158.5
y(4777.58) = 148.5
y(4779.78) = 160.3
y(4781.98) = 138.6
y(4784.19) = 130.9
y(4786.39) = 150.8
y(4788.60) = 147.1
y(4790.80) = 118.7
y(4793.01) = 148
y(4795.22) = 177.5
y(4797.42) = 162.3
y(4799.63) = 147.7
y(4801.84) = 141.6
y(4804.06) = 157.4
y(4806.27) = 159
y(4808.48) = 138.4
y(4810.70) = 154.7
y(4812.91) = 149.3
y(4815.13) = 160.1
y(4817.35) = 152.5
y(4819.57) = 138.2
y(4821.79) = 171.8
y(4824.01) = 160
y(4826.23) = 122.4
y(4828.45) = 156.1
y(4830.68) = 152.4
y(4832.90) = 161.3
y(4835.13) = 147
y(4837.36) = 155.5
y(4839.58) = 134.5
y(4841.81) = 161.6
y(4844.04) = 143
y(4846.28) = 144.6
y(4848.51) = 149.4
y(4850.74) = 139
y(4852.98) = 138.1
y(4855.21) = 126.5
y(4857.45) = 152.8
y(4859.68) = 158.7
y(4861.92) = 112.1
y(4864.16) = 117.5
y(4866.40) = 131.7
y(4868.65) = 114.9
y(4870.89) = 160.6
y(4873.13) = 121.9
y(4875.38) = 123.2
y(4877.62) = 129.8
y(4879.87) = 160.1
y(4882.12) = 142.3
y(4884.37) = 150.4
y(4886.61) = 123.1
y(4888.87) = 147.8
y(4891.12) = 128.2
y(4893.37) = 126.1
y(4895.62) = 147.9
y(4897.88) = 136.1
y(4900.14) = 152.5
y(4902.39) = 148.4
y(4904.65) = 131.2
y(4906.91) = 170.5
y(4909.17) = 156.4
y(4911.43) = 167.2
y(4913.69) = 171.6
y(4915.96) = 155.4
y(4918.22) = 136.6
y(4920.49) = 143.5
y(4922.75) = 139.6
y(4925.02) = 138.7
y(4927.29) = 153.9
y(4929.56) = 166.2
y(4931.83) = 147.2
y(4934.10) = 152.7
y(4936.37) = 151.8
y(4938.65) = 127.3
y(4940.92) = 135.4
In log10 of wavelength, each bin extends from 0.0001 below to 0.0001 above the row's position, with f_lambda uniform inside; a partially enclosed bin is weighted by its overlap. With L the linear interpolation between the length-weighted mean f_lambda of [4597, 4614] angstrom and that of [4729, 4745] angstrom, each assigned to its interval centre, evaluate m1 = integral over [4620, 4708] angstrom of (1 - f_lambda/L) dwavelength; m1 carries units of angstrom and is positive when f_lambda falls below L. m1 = 0.7 angstrom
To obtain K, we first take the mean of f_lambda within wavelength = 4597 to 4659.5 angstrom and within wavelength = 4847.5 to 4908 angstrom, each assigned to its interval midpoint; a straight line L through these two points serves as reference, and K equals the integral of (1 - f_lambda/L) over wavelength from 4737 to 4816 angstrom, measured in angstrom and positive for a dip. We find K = -3.4 angstrom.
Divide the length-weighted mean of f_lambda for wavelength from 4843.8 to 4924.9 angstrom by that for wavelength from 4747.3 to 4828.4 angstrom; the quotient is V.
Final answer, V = 0.95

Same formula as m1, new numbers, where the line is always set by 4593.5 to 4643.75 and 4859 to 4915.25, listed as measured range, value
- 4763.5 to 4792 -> -0.1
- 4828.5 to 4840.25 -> -0.7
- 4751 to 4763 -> 0.3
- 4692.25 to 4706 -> 0.0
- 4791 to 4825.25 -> -2.2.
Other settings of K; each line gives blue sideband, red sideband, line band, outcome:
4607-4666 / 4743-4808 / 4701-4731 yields 1.6 angstrom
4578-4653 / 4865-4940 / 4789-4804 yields -0.4 angstrom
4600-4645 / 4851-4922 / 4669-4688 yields 1.3 angstrom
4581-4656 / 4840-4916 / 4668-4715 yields 1.4 angstrom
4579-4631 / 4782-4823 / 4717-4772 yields 0.9 angstrom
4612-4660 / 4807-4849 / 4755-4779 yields 0.7 angstrom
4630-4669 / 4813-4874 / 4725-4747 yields 0.1 angstrom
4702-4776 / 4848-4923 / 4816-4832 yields -0.8 angstrom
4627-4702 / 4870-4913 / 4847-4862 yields 0.3 angstrom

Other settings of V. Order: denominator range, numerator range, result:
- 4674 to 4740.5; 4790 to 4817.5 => 1.05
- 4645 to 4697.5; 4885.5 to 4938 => 1.01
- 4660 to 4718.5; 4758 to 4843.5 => 1.04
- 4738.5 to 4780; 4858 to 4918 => 0.94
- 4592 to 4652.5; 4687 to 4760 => 0.98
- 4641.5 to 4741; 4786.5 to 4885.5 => 1.01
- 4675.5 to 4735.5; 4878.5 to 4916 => 1.03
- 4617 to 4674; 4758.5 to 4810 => 0.99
